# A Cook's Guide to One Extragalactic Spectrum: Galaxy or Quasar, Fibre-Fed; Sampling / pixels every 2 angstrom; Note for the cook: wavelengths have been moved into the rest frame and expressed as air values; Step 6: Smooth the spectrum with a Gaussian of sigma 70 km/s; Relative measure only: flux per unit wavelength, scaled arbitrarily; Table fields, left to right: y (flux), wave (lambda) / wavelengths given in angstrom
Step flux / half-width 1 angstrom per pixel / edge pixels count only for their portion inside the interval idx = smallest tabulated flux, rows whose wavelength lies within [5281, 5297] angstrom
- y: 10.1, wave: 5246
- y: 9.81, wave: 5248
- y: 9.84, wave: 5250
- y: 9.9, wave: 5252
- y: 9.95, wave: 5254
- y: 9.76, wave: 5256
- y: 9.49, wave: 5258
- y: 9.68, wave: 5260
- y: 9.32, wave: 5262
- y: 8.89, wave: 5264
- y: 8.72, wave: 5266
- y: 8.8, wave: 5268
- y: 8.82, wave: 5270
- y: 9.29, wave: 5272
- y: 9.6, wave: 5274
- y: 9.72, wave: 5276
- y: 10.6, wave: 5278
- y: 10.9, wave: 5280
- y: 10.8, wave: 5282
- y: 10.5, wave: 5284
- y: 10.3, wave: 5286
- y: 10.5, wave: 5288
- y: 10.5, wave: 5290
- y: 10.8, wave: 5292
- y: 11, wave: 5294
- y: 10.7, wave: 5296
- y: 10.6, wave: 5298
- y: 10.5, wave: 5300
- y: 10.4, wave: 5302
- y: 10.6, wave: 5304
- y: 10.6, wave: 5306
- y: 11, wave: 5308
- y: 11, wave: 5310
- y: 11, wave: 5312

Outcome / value 10.3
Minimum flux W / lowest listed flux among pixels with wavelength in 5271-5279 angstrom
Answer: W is 9.29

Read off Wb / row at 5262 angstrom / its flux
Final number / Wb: 9.32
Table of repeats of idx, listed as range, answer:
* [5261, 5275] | 8.72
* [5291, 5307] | 10.4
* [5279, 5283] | 10.8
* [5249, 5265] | 8.89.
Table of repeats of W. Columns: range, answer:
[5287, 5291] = 10.5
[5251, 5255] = 9.9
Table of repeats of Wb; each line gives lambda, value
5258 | 9.49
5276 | 9.72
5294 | 11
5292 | 10.8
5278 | 10.6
